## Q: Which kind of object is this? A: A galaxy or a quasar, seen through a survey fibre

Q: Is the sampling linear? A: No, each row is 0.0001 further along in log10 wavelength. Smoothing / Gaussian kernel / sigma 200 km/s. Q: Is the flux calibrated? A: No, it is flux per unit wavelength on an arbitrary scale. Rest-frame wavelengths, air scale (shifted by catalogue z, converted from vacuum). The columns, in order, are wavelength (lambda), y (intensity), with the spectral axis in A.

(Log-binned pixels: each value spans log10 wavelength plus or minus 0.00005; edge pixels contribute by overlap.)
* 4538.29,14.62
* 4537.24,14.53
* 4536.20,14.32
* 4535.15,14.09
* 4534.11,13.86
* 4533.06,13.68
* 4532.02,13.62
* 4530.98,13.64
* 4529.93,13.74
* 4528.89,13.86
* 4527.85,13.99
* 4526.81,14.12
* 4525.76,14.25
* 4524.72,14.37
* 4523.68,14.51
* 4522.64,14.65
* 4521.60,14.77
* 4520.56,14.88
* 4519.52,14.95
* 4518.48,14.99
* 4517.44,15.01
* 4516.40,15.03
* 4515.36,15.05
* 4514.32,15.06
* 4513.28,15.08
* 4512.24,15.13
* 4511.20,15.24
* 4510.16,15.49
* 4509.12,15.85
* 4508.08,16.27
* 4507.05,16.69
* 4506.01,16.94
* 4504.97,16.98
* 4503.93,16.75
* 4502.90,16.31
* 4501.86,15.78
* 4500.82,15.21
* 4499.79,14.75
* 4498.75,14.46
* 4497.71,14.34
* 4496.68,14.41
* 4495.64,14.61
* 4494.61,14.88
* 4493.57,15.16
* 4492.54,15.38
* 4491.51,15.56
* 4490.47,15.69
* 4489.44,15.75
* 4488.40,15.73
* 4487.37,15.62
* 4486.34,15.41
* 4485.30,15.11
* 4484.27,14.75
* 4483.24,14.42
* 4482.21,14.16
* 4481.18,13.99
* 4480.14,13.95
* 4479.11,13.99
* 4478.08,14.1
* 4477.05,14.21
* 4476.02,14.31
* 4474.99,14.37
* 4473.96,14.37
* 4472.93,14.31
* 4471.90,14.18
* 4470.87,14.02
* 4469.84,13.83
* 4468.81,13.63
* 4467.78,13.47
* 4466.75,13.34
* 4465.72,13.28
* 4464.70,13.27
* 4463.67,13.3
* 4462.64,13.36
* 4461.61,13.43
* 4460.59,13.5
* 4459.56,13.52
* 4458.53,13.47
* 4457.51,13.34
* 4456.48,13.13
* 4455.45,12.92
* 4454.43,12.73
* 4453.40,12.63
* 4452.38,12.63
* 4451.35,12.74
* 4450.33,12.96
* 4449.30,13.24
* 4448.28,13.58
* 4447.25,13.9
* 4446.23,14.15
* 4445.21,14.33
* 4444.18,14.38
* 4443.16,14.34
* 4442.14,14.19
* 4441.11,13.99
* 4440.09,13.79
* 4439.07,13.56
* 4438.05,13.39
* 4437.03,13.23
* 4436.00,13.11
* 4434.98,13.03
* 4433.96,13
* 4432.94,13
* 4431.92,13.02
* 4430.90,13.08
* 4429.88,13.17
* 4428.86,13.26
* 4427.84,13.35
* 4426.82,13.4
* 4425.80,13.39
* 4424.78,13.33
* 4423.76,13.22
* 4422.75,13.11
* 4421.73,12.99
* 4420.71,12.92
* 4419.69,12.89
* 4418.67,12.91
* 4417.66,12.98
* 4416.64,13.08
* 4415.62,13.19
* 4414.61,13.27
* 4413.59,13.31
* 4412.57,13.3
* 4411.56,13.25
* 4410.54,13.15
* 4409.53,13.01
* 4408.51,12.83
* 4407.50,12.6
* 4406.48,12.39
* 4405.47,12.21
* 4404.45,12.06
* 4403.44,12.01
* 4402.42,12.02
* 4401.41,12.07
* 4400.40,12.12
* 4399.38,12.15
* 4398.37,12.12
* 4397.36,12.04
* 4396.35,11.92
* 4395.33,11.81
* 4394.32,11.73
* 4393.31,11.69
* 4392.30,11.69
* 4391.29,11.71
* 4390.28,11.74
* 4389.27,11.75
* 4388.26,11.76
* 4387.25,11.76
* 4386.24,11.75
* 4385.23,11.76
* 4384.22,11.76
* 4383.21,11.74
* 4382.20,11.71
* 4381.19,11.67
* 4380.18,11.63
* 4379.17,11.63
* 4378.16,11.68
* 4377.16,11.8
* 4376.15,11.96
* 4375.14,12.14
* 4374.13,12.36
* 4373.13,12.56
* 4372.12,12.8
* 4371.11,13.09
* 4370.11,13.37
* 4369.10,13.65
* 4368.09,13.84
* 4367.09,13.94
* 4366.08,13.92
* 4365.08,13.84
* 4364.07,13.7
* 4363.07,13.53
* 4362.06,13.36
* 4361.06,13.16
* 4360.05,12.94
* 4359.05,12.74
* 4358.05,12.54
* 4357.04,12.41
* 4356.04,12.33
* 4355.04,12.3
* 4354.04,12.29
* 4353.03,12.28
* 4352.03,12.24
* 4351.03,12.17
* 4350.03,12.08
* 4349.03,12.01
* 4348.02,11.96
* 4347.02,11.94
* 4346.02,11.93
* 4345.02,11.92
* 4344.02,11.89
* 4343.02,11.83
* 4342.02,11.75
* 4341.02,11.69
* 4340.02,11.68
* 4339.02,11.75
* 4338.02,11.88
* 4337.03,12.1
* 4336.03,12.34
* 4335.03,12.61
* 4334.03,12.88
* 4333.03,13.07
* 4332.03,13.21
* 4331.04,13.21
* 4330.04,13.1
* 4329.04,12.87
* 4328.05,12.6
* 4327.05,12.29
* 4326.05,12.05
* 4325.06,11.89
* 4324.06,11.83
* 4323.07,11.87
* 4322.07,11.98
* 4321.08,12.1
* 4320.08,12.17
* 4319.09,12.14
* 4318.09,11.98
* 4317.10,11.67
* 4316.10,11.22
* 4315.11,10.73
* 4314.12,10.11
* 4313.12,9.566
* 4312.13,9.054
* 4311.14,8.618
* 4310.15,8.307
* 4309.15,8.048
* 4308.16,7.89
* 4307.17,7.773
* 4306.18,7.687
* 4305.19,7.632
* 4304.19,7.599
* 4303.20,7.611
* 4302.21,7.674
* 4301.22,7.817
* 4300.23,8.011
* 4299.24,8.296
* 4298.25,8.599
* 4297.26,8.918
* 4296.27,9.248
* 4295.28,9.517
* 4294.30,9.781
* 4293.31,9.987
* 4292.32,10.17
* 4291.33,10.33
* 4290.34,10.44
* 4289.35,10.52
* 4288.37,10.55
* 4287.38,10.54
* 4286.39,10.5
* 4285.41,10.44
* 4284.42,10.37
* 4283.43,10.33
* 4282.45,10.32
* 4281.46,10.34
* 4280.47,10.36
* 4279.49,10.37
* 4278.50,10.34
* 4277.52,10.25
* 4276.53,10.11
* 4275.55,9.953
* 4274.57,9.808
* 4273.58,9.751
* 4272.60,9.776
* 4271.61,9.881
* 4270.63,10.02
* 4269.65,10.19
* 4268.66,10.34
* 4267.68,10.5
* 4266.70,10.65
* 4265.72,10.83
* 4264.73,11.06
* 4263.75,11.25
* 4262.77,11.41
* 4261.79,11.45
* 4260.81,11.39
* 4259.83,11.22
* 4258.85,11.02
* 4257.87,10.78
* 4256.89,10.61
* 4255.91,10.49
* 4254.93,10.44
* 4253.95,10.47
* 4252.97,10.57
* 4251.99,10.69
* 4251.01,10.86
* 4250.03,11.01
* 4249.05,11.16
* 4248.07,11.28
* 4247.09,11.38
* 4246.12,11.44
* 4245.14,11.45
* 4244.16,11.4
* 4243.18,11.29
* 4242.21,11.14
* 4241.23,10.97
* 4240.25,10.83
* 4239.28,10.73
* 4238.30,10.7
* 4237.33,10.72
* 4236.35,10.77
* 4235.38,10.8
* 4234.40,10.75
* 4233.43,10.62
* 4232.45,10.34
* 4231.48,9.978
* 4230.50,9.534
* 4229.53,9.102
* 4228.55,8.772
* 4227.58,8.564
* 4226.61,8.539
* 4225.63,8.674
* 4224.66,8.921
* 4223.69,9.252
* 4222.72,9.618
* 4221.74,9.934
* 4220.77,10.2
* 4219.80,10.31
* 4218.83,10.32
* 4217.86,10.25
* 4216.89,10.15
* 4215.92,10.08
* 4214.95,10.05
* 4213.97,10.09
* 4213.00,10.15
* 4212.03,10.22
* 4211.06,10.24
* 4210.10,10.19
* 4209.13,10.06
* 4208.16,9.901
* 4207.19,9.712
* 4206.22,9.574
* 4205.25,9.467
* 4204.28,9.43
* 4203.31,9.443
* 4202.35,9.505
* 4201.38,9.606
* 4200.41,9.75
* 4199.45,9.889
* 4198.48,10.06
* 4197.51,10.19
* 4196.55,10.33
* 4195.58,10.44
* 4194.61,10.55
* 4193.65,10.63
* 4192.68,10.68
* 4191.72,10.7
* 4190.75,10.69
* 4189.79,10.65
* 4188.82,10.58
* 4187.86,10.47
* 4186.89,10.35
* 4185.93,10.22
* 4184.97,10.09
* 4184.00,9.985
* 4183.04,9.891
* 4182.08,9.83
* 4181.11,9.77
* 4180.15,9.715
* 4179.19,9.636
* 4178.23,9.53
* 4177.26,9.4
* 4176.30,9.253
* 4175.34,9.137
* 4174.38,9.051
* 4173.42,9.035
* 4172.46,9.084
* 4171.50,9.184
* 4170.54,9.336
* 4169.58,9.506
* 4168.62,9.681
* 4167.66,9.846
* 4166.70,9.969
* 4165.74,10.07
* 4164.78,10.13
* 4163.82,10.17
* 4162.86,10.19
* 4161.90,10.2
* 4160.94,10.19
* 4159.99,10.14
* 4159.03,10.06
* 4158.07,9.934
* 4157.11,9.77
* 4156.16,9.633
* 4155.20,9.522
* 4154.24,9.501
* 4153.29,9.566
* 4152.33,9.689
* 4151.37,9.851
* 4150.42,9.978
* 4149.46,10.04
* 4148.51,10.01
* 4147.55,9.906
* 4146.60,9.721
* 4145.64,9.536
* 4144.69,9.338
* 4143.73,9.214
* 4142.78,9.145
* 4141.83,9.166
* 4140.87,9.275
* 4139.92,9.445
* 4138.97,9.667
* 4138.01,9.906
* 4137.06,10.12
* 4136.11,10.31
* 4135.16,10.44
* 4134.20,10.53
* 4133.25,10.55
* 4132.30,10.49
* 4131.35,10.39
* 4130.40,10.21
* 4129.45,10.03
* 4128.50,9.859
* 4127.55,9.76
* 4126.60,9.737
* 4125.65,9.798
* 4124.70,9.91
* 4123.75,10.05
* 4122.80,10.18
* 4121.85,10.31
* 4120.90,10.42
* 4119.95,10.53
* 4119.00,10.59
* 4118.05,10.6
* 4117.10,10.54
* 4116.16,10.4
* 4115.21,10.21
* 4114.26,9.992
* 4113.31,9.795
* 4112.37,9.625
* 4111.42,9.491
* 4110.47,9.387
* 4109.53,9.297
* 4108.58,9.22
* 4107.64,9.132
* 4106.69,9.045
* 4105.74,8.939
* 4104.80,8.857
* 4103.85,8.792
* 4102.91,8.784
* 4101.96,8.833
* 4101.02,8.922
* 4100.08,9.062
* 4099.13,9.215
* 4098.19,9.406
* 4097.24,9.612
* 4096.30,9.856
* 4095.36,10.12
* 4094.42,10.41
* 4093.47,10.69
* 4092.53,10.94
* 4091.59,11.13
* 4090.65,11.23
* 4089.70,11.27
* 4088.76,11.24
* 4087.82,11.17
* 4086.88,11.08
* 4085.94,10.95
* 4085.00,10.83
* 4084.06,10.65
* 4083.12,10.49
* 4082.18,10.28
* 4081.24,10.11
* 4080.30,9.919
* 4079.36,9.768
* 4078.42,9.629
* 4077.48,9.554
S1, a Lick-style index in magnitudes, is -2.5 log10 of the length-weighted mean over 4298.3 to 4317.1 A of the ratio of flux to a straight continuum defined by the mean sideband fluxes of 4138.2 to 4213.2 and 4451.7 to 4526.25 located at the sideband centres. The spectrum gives 0.35 mag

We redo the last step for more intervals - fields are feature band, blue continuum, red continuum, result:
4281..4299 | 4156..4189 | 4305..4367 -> 0.121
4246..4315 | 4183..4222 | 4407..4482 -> 0.127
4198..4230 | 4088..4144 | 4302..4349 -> 0.082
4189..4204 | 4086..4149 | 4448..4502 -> 0.067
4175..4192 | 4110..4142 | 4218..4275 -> 0.027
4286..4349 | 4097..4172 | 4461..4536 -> 0.148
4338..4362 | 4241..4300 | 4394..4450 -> -0.033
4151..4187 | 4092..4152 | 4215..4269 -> 0.037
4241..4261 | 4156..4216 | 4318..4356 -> -0.009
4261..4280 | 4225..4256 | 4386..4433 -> 0.042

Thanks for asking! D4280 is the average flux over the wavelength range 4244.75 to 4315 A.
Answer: 9.96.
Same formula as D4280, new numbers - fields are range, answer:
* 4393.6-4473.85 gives 13.1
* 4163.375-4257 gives 10.1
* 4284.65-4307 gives 9.17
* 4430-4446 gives 13.6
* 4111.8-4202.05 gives 9.95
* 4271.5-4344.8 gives 10.5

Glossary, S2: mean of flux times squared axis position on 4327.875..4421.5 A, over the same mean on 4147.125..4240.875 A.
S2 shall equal 1.36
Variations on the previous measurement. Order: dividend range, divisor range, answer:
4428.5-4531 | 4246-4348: 1.46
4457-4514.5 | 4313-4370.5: 1.27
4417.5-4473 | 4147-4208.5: 1.53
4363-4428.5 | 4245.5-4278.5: 1.25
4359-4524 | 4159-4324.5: 1.48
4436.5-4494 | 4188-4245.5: 1.55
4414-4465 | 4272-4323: 1.45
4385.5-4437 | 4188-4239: 1.38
